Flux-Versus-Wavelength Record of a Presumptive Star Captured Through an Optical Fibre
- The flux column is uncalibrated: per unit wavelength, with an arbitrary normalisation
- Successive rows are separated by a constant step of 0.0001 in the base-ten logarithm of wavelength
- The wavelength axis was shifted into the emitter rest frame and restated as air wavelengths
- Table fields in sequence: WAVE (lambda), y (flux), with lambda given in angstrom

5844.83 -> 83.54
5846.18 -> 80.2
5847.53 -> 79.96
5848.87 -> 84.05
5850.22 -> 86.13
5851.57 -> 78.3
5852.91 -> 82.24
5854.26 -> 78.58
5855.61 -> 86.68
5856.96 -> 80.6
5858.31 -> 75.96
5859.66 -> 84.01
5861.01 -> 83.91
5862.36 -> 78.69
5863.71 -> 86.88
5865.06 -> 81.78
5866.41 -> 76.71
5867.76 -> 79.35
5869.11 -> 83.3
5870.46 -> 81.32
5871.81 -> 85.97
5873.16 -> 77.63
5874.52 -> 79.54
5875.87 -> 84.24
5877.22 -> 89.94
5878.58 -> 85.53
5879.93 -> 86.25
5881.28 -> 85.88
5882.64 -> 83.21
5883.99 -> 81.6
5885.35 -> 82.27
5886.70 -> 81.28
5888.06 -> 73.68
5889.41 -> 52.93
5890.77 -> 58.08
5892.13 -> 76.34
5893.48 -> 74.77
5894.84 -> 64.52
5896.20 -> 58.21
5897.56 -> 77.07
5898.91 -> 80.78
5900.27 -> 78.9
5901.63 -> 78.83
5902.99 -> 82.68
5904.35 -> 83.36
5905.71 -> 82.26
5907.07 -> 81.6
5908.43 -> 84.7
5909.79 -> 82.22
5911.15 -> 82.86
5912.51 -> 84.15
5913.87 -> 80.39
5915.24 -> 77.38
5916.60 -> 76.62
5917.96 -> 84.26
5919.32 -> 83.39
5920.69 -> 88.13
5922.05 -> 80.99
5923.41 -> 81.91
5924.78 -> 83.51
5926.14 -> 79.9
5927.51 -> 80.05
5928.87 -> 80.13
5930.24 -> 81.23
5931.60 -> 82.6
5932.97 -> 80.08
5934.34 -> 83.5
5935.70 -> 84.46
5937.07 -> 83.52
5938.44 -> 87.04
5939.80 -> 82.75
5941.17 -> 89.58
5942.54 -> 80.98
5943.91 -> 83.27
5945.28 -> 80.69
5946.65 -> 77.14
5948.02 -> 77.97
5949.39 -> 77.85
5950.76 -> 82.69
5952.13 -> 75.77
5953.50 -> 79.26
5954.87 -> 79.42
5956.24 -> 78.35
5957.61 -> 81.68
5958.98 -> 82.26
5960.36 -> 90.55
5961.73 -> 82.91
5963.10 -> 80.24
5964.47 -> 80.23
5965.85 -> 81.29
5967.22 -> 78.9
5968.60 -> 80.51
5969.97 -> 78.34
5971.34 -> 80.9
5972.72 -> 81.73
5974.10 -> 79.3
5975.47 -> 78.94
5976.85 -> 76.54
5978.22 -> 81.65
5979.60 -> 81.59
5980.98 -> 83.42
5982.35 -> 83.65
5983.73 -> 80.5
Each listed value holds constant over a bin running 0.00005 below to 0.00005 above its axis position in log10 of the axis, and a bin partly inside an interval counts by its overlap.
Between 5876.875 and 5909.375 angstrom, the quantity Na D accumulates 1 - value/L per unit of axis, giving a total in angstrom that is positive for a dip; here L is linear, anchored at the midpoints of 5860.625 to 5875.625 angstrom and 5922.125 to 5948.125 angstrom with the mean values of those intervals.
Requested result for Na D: 1.6 angstrom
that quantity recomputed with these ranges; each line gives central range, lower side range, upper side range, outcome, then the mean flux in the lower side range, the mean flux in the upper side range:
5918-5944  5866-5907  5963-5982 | -1.2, 78.3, 80.3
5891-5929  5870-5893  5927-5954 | 0.4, 79.1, 81.5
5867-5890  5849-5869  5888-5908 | -1.0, 81.5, 73.8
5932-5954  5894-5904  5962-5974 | -1.0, 74.7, 80.3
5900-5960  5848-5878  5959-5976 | -0.1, 82.1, 81.2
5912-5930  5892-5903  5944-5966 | -1.1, 74.1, 80.6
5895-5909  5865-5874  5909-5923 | 0.6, 80.8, 82.1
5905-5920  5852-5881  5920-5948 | 0.1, 82.4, 82.4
